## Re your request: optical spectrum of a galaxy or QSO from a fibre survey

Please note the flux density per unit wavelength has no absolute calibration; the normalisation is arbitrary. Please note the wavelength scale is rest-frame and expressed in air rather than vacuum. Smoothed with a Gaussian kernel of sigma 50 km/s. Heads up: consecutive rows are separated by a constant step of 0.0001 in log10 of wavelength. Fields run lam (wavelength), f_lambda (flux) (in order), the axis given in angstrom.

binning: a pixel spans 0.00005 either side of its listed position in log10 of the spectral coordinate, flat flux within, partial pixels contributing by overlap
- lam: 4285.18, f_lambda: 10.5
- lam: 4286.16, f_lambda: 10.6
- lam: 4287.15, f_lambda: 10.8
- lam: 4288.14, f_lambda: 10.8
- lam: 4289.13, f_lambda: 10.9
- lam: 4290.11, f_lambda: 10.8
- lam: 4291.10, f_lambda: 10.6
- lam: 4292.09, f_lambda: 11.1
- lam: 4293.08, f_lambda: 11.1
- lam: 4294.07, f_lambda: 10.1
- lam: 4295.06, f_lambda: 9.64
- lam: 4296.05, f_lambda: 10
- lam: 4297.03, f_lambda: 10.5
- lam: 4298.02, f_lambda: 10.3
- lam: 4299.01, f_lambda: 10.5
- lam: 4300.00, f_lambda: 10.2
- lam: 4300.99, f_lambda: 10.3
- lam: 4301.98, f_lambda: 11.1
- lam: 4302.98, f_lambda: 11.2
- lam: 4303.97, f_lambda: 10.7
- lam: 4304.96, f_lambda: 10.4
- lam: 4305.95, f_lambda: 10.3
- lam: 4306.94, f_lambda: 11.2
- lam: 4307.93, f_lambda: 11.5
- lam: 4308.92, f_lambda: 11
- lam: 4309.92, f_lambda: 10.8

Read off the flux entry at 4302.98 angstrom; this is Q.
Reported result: 11.2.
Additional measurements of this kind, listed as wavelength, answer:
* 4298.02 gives 10.3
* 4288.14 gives 10.8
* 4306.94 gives 11.2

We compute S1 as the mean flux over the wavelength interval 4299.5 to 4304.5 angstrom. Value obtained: 10.7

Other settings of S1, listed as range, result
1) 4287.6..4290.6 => 10.8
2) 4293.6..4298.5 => 10.1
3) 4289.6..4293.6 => 10.9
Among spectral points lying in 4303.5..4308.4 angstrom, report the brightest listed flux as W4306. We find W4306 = 11.5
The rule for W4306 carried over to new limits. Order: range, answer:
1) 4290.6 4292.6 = 11.1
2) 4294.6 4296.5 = 10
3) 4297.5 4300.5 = 10.5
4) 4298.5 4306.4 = 11.2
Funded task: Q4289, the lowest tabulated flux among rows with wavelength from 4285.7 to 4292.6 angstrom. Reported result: 10.6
